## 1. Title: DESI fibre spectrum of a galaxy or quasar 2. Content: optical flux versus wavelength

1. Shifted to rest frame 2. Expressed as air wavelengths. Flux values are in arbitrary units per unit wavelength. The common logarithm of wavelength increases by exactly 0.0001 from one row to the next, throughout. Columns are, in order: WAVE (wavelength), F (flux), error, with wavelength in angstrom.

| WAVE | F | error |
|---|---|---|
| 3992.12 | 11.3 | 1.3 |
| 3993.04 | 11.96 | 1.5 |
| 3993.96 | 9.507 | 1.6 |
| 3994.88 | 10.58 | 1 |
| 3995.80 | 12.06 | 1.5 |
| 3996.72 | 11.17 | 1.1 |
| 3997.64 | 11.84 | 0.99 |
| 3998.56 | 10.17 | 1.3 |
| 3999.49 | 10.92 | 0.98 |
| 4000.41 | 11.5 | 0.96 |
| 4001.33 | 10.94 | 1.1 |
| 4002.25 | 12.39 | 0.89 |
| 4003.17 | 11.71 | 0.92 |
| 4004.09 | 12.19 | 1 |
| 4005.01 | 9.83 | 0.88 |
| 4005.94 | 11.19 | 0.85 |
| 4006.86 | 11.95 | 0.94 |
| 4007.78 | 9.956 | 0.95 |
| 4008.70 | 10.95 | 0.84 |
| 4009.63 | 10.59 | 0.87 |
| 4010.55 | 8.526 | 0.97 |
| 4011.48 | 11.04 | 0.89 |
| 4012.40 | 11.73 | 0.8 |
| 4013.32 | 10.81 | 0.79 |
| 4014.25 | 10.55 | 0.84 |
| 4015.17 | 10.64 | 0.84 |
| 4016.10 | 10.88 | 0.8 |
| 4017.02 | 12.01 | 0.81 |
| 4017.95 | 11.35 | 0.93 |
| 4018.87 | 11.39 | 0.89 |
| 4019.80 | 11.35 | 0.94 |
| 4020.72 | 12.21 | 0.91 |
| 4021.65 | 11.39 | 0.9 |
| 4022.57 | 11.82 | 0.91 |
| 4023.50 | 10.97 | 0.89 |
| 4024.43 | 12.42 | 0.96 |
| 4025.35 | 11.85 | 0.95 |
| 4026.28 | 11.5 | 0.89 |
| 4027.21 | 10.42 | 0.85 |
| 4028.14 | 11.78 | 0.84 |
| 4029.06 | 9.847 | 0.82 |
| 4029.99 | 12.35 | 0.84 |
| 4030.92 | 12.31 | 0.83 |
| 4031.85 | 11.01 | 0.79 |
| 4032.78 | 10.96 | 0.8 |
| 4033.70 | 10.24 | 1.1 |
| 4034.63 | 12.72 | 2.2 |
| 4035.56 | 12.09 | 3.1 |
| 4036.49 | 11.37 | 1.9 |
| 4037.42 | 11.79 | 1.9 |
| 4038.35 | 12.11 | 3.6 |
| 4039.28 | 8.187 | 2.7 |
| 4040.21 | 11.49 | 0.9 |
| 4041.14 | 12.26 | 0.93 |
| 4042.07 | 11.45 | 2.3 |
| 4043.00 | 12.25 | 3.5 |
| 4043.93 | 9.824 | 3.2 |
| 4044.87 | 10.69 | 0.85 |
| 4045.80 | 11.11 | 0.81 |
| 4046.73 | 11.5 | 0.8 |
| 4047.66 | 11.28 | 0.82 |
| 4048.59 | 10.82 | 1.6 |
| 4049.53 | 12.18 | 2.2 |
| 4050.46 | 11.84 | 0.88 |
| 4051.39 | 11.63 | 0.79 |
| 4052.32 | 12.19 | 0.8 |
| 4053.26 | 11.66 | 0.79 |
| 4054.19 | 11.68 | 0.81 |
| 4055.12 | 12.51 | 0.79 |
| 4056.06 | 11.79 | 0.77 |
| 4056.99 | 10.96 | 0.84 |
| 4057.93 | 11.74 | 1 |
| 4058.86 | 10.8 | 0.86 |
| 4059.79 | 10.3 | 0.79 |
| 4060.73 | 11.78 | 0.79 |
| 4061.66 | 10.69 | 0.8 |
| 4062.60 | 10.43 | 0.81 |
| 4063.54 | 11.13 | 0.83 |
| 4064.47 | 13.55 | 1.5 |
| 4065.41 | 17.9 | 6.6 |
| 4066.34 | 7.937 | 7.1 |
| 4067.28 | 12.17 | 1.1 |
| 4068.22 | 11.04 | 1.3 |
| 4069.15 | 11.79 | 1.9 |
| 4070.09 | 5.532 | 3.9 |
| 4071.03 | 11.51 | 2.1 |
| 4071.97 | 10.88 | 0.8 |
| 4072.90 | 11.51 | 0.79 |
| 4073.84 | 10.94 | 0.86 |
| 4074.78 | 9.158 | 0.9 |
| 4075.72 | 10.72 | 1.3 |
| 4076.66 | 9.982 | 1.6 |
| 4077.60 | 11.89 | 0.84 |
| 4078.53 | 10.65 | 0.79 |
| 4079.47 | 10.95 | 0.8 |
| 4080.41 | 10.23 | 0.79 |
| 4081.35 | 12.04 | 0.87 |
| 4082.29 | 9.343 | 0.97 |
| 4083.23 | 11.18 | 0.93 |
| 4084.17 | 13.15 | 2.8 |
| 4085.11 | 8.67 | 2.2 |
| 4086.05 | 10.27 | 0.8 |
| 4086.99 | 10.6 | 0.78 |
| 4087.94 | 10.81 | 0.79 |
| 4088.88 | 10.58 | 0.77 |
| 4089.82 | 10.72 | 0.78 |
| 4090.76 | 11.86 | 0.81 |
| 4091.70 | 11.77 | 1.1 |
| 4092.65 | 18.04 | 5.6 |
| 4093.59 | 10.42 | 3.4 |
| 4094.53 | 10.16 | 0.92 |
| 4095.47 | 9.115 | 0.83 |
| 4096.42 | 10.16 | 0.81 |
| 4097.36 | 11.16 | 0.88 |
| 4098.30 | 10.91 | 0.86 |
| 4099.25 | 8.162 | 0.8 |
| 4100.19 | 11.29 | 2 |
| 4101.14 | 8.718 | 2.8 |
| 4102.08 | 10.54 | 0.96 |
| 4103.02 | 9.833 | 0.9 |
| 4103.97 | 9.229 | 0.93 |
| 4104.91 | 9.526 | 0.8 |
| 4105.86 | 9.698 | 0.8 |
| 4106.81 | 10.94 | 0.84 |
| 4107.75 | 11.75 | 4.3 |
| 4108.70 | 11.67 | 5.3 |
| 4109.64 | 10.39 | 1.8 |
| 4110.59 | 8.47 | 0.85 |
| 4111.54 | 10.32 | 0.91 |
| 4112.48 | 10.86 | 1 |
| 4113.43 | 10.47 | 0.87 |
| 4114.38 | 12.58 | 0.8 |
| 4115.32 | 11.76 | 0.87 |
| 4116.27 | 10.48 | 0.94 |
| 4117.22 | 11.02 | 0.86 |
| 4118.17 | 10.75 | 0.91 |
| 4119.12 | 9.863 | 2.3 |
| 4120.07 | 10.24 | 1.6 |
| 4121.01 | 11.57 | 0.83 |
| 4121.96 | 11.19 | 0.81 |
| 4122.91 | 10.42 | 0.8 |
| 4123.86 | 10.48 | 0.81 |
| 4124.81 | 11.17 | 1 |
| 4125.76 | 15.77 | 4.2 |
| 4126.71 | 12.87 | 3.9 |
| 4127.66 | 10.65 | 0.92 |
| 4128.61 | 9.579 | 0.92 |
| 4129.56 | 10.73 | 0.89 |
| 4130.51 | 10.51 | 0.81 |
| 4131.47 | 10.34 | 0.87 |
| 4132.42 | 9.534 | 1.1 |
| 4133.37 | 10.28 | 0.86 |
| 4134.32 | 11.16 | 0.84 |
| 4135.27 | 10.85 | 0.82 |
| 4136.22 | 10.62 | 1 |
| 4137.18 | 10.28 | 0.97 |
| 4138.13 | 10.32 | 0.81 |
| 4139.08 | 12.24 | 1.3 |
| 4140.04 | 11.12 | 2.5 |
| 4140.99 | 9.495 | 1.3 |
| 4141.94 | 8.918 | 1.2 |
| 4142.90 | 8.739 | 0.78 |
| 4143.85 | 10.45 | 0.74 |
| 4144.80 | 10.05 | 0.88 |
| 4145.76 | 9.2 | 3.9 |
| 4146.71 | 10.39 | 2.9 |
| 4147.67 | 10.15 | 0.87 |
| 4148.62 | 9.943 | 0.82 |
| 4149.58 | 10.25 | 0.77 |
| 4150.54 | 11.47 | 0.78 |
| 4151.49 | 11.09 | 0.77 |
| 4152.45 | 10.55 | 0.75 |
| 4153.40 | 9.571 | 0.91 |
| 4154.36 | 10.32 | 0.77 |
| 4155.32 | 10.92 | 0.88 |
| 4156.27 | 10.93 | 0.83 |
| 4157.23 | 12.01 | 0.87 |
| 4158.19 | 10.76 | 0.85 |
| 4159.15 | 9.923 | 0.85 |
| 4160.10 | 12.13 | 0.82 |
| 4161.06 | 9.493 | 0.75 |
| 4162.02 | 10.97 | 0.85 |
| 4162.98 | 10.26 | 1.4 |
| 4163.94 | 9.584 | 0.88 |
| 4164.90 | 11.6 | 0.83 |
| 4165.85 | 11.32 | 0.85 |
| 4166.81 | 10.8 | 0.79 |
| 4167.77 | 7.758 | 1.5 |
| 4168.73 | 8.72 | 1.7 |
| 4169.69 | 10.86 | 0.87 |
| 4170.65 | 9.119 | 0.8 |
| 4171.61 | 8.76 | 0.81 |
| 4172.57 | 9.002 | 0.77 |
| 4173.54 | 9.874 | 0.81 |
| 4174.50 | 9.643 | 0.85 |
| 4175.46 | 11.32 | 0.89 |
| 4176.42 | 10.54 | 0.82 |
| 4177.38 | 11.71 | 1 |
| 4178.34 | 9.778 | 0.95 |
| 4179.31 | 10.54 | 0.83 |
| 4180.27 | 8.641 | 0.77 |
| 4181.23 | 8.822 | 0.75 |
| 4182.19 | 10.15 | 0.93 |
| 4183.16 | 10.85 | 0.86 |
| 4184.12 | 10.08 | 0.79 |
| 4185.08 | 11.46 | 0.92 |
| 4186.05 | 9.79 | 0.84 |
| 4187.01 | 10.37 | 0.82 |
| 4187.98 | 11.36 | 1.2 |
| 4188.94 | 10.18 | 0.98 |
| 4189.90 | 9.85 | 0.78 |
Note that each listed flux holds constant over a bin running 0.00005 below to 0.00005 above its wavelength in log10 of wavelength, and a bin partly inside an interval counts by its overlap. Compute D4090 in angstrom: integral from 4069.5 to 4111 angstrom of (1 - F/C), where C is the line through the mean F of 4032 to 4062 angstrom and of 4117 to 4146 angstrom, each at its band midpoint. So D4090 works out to 1.6 angstrom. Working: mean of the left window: 11.4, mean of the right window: 10.7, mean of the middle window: 10.6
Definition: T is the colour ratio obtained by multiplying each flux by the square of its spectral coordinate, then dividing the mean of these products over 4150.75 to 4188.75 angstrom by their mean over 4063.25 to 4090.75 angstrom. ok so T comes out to 0.98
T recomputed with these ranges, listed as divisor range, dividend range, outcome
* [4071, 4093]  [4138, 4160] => 0.97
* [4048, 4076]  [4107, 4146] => 0.98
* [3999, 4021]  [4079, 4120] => 1.01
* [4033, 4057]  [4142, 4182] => 0.94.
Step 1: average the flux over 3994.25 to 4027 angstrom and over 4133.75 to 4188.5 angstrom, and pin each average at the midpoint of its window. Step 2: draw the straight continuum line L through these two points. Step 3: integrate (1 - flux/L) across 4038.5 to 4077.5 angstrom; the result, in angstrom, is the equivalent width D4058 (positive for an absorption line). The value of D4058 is -1.0 angstrom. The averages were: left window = 11.2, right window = 10.3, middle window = 11.2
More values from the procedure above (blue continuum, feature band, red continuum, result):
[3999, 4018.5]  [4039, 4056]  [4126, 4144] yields -0.84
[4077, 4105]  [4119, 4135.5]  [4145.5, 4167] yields -0.48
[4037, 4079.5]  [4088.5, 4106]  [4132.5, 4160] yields 0.38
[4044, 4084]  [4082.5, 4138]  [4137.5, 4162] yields -0.06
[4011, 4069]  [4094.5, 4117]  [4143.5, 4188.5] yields 1.00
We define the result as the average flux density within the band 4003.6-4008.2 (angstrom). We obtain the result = 11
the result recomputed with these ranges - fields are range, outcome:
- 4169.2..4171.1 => 10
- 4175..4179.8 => 10.8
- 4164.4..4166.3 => 11.5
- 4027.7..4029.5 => 10.9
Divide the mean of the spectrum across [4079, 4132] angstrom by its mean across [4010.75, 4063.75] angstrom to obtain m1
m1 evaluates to 0.95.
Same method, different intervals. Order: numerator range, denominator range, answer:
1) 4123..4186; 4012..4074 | 0.92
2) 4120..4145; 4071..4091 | 1.00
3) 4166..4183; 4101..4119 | 0.93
